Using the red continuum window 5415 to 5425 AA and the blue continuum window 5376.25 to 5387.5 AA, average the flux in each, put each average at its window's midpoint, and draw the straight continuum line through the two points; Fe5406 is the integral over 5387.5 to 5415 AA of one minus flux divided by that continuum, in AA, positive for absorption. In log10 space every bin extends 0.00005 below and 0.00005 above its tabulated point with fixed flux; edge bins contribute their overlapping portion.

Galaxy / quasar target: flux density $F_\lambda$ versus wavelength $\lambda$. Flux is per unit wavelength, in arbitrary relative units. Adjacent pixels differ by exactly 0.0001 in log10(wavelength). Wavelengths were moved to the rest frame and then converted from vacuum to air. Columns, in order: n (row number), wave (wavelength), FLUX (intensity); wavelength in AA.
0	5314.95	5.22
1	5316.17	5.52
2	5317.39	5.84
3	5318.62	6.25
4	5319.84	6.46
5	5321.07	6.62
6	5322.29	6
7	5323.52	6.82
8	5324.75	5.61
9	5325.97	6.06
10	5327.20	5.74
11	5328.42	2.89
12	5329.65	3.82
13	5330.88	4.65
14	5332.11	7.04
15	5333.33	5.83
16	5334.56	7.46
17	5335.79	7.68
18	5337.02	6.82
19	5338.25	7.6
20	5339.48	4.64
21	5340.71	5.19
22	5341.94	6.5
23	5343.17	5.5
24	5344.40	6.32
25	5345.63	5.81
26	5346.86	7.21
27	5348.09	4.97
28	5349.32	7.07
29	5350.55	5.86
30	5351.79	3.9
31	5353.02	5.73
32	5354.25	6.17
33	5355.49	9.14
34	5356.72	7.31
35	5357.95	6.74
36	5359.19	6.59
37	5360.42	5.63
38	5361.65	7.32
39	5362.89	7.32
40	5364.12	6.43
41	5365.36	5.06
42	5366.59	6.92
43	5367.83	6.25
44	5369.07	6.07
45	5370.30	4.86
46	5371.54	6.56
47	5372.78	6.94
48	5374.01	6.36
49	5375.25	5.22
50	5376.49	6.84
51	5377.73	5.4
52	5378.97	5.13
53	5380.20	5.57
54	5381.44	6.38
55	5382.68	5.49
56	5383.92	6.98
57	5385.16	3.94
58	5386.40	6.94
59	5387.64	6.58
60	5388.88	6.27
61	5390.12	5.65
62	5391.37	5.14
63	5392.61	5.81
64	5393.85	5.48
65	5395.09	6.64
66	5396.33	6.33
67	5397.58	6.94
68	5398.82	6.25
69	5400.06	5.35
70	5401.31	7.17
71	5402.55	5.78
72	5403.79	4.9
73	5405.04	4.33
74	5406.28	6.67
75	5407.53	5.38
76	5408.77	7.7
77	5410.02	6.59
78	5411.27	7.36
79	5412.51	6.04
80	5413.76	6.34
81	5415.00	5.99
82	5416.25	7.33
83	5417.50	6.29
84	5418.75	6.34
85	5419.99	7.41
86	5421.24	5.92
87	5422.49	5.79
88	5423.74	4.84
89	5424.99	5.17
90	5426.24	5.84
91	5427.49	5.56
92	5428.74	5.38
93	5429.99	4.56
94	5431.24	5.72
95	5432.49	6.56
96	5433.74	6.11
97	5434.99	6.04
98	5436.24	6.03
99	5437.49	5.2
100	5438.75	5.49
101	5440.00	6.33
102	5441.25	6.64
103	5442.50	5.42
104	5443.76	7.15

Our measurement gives -0.4 AA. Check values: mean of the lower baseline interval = 5.85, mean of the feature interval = 6.11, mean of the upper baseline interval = 6.18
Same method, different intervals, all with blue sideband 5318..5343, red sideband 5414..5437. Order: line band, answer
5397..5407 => 0.06 AA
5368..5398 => -0.11 AA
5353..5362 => -1.39 AA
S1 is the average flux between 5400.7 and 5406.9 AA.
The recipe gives 5.77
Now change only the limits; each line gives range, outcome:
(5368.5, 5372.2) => 5.84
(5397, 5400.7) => 6.17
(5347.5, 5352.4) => 5.45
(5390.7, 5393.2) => 5.46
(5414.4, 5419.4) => 6.5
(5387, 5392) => 5.91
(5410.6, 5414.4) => 6.59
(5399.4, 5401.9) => 6.24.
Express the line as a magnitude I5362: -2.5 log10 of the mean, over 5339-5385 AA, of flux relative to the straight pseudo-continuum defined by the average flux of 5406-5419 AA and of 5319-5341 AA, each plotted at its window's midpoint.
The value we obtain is 0.01 mag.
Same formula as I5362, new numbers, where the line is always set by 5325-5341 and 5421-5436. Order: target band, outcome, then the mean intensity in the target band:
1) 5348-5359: -0.11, 6.39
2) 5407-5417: -0.17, 6.6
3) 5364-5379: -0.05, 6.02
